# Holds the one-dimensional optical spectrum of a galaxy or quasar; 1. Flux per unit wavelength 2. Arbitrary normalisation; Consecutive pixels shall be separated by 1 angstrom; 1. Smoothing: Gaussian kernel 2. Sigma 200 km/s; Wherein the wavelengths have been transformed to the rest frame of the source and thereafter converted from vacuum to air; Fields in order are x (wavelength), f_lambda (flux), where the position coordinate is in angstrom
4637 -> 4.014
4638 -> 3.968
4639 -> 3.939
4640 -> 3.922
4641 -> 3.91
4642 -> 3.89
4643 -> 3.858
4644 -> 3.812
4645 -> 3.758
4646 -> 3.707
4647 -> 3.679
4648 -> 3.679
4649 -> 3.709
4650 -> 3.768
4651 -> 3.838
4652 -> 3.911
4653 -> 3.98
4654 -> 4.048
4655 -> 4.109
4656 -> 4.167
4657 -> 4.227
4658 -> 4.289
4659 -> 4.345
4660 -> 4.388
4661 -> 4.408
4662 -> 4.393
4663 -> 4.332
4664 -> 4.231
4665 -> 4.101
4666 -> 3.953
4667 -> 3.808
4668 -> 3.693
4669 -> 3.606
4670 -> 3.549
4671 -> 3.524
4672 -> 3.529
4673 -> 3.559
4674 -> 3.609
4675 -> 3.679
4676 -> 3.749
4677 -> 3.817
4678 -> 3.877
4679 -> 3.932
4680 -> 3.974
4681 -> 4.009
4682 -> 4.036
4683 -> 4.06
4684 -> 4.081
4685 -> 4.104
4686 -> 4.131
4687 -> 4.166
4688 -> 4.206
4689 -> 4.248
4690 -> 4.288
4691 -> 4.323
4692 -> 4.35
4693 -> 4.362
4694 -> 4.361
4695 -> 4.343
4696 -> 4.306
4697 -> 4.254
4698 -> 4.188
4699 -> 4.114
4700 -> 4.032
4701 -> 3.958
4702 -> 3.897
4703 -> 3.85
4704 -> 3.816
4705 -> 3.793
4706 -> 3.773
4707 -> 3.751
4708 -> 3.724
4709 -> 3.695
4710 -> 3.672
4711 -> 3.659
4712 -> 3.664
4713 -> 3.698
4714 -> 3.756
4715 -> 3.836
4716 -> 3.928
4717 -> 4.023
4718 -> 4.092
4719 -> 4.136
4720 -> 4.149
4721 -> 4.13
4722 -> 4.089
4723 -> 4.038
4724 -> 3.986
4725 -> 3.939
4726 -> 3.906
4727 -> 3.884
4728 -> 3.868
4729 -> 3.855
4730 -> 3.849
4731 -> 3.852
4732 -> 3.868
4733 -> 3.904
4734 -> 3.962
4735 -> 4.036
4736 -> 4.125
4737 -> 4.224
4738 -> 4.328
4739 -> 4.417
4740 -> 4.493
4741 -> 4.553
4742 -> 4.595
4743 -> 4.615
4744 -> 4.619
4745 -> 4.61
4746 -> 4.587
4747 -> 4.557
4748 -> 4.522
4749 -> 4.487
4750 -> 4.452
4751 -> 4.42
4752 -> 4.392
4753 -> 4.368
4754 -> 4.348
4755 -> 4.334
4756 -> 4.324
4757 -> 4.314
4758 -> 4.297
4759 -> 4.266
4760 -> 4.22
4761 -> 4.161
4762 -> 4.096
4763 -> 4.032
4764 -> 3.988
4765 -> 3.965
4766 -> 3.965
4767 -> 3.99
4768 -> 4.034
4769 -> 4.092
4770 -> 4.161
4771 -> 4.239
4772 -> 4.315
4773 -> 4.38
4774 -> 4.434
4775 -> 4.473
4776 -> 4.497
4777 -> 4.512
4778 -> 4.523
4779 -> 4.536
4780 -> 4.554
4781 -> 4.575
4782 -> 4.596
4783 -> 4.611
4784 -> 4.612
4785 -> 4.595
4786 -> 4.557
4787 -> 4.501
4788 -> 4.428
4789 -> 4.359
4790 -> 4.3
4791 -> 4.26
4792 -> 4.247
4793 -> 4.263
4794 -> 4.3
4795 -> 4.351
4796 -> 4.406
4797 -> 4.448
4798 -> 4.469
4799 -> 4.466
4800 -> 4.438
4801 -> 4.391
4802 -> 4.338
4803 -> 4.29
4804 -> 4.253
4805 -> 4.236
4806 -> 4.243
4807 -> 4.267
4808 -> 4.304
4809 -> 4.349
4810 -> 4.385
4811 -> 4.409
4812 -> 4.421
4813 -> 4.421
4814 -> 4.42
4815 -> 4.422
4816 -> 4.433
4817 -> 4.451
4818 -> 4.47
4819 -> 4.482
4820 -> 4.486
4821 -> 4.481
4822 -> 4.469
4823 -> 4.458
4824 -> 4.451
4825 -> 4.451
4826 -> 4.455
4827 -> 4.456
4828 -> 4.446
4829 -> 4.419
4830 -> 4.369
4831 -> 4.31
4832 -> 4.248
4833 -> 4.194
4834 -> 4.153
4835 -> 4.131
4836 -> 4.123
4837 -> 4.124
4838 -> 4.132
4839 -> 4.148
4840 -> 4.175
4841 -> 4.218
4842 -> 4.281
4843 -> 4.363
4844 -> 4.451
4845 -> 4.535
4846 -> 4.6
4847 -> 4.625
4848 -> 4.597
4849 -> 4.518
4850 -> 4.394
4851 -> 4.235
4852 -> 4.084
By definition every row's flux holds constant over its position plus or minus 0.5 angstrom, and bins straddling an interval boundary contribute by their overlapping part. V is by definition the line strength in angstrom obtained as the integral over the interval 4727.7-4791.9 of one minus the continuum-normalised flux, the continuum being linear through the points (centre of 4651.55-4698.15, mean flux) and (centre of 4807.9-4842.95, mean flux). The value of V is -1.4 angstrom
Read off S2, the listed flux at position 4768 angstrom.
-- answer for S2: 4.034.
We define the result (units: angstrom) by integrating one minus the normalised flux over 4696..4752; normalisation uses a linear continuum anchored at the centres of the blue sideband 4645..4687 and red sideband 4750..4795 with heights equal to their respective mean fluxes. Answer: 1.0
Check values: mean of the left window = 3.94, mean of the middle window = 4.08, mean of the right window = 4.33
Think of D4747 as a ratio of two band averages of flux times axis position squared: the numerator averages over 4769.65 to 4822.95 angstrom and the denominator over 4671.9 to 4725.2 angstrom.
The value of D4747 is 1.16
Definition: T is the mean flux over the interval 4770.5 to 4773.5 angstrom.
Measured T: 4.31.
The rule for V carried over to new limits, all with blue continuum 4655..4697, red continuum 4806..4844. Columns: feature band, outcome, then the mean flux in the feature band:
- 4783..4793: -0.4 angstrom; 4.43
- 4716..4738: 0.8 angstrom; 4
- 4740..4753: -1.0 angstrom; 4.53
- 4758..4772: 0.4 angstrom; 4.11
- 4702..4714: 1.1 angstrom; 3.74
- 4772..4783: -0.6 angstrom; 4.5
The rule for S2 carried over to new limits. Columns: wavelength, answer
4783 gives 4.611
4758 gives 4.297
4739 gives 4.417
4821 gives 4.481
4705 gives 3.793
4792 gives 4.247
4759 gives 4.266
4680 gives 3.974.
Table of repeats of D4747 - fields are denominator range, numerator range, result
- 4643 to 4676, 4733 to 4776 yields 1.14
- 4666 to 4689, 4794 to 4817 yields 1.19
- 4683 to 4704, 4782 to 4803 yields 1.11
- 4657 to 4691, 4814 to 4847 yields 1.16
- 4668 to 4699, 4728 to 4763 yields 1.10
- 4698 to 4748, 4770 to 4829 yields 1.13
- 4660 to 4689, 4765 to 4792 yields 1.16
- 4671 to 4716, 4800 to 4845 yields 1.16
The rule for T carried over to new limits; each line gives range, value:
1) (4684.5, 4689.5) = 4.17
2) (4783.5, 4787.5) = 4.57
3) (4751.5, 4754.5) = 4.37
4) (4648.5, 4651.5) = 3.77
